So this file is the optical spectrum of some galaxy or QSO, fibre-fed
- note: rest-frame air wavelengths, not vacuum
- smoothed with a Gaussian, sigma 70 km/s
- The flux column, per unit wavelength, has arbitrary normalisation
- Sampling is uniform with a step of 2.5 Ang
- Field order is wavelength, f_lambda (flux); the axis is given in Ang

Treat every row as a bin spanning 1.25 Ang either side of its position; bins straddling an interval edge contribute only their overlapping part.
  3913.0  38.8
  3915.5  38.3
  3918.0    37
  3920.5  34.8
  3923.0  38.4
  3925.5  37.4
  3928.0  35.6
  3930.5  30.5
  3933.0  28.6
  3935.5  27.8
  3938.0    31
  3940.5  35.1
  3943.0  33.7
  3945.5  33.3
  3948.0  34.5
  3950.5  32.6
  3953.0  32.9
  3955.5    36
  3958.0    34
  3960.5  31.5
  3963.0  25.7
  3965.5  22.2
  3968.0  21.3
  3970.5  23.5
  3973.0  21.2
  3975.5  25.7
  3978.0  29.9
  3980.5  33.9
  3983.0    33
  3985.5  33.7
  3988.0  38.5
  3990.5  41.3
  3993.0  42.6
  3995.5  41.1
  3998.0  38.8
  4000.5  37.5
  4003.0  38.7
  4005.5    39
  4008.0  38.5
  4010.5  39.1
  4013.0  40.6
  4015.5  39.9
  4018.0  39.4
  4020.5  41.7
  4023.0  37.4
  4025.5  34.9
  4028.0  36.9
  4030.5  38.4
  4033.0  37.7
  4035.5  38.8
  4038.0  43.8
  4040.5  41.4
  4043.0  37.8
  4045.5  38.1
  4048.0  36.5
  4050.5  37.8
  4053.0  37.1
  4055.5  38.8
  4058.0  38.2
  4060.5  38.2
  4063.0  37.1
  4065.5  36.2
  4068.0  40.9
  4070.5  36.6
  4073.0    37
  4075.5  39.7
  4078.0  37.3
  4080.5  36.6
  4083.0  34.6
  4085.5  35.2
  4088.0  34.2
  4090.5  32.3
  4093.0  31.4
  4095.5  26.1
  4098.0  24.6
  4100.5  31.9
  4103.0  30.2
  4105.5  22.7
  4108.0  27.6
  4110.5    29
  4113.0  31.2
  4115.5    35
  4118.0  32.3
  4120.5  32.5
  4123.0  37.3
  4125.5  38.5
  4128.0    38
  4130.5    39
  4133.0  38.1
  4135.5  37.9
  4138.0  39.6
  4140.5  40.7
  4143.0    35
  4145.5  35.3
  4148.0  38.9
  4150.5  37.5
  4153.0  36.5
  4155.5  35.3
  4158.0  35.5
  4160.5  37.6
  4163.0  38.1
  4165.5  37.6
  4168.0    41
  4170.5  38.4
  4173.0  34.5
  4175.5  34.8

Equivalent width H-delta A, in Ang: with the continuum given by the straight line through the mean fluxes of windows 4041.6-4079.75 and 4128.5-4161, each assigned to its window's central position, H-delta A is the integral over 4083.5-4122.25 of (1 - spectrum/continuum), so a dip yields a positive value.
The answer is 7.3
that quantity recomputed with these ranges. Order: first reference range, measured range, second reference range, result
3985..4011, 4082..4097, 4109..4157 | 2.01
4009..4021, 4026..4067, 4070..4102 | -1.24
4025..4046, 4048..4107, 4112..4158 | 5.20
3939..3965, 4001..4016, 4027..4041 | -0.75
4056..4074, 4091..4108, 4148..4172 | 4.38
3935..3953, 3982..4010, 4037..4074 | -2.46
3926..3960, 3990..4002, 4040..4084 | -1.77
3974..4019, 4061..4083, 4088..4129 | -2.83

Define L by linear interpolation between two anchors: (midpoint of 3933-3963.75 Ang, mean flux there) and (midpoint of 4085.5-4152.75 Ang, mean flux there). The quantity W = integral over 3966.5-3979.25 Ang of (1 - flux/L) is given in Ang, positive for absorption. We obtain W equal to 3.2 Ang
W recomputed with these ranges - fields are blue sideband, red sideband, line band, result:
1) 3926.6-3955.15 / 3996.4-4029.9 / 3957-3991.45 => 5.71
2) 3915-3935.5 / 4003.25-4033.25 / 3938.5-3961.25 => 1.22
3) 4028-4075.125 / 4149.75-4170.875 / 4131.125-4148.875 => -0.15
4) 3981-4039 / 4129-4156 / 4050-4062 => 0.10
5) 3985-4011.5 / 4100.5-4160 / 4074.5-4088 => 0.03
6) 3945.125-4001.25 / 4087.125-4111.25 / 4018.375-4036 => -4.08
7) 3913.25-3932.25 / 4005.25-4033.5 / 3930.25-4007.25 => 9.61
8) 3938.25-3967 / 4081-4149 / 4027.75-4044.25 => -3.33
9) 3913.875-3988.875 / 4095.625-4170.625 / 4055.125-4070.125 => -1.97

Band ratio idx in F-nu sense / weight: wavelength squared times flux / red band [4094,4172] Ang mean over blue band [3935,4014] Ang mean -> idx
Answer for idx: 1.1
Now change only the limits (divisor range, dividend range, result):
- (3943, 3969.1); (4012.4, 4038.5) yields 1.32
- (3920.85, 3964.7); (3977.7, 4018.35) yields 1.20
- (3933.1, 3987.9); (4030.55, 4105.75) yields 1.25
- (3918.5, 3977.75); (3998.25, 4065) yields 1.31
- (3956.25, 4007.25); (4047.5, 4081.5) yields 1.20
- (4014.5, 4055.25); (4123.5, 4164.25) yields 1.03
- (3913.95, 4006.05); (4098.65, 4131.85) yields 1.06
